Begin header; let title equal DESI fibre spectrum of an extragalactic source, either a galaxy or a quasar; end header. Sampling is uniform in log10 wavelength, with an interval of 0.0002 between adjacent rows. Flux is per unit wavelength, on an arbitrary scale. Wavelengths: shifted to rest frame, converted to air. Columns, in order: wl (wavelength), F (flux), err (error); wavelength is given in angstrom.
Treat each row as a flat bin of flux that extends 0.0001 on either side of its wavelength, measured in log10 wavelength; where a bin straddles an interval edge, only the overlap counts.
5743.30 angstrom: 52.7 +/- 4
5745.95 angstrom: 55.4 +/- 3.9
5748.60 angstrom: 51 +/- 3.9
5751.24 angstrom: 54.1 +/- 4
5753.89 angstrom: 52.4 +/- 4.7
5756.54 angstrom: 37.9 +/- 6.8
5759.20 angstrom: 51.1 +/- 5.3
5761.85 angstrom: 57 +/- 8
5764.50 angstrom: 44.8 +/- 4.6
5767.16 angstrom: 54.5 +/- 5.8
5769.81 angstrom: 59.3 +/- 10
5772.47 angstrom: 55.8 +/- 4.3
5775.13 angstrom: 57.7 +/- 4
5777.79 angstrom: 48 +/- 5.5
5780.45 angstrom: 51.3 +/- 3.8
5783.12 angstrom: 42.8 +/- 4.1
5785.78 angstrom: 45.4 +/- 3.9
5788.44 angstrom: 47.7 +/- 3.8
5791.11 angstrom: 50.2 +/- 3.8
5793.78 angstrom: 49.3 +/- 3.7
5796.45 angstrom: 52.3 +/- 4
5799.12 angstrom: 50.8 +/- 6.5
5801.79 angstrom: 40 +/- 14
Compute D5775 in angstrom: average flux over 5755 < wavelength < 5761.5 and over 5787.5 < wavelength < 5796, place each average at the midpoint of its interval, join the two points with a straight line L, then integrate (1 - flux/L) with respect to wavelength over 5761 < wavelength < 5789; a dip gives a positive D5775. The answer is -1.9 angstrom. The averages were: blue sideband 46.6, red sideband 49.4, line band 51.3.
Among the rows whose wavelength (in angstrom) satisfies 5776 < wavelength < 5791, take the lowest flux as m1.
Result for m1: 42.8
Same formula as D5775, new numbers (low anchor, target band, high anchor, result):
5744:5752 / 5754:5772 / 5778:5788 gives -0.2 angstrom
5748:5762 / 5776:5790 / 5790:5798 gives 0.8 angstrom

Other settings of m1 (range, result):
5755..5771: 37.9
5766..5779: 48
